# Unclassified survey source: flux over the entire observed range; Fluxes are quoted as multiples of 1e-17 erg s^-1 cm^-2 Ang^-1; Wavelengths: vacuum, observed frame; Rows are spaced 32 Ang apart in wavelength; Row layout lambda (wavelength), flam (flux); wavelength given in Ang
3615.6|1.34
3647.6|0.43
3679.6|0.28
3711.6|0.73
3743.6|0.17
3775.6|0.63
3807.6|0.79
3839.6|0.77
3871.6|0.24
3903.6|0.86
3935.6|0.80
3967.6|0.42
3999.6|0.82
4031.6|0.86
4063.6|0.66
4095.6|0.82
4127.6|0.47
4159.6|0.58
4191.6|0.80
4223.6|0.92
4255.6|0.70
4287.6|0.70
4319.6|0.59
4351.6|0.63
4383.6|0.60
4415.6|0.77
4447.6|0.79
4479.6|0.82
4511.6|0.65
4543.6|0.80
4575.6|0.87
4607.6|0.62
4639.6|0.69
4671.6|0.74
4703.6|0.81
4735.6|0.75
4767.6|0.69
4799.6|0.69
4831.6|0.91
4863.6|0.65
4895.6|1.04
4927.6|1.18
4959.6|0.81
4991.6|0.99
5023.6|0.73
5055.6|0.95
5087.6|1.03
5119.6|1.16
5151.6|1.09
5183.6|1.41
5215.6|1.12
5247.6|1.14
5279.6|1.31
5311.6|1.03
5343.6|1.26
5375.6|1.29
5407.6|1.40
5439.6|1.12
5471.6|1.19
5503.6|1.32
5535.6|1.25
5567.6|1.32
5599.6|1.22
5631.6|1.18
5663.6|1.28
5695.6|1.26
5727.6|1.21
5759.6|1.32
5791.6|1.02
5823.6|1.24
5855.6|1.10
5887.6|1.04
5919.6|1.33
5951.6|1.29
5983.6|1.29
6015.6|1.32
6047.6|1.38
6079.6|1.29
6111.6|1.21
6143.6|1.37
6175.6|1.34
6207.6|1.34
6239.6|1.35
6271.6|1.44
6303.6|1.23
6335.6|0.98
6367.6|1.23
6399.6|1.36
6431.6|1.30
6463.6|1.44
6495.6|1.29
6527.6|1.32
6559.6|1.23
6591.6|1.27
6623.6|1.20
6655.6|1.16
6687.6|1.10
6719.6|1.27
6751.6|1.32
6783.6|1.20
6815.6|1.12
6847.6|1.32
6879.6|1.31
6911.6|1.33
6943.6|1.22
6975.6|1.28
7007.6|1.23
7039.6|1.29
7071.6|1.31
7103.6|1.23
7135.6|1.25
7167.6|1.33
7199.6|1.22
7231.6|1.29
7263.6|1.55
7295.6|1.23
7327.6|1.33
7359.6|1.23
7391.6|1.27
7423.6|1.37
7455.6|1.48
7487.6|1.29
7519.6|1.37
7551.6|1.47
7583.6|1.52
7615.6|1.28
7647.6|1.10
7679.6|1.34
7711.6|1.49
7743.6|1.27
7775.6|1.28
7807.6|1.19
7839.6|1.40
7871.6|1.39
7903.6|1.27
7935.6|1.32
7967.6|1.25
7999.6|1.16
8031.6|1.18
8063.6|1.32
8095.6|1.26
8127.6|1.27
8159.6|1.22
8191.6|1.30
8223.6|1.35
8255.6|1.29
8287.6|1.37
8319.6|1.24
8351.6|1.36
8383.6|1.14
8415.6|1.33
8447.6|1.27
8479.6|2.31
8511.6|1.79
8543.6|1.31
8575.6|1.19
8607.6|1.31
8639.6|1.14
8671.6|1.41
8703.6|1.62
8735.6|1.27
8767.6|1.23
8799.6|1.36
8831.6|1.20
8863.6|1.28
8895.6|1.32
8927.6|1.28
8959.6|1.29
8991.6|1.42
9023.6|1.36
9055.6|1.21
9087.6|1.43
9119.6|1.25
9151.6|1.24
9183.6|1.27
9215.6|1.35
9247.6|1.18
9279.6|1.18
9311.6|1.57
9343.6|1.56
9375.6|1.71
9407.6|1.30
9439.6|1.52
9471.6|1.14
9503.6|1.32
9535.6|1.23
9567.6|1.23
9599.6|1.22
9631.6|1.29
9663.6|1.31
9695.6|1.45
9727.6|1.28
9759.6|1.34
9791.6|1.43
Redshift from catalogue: 0.293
